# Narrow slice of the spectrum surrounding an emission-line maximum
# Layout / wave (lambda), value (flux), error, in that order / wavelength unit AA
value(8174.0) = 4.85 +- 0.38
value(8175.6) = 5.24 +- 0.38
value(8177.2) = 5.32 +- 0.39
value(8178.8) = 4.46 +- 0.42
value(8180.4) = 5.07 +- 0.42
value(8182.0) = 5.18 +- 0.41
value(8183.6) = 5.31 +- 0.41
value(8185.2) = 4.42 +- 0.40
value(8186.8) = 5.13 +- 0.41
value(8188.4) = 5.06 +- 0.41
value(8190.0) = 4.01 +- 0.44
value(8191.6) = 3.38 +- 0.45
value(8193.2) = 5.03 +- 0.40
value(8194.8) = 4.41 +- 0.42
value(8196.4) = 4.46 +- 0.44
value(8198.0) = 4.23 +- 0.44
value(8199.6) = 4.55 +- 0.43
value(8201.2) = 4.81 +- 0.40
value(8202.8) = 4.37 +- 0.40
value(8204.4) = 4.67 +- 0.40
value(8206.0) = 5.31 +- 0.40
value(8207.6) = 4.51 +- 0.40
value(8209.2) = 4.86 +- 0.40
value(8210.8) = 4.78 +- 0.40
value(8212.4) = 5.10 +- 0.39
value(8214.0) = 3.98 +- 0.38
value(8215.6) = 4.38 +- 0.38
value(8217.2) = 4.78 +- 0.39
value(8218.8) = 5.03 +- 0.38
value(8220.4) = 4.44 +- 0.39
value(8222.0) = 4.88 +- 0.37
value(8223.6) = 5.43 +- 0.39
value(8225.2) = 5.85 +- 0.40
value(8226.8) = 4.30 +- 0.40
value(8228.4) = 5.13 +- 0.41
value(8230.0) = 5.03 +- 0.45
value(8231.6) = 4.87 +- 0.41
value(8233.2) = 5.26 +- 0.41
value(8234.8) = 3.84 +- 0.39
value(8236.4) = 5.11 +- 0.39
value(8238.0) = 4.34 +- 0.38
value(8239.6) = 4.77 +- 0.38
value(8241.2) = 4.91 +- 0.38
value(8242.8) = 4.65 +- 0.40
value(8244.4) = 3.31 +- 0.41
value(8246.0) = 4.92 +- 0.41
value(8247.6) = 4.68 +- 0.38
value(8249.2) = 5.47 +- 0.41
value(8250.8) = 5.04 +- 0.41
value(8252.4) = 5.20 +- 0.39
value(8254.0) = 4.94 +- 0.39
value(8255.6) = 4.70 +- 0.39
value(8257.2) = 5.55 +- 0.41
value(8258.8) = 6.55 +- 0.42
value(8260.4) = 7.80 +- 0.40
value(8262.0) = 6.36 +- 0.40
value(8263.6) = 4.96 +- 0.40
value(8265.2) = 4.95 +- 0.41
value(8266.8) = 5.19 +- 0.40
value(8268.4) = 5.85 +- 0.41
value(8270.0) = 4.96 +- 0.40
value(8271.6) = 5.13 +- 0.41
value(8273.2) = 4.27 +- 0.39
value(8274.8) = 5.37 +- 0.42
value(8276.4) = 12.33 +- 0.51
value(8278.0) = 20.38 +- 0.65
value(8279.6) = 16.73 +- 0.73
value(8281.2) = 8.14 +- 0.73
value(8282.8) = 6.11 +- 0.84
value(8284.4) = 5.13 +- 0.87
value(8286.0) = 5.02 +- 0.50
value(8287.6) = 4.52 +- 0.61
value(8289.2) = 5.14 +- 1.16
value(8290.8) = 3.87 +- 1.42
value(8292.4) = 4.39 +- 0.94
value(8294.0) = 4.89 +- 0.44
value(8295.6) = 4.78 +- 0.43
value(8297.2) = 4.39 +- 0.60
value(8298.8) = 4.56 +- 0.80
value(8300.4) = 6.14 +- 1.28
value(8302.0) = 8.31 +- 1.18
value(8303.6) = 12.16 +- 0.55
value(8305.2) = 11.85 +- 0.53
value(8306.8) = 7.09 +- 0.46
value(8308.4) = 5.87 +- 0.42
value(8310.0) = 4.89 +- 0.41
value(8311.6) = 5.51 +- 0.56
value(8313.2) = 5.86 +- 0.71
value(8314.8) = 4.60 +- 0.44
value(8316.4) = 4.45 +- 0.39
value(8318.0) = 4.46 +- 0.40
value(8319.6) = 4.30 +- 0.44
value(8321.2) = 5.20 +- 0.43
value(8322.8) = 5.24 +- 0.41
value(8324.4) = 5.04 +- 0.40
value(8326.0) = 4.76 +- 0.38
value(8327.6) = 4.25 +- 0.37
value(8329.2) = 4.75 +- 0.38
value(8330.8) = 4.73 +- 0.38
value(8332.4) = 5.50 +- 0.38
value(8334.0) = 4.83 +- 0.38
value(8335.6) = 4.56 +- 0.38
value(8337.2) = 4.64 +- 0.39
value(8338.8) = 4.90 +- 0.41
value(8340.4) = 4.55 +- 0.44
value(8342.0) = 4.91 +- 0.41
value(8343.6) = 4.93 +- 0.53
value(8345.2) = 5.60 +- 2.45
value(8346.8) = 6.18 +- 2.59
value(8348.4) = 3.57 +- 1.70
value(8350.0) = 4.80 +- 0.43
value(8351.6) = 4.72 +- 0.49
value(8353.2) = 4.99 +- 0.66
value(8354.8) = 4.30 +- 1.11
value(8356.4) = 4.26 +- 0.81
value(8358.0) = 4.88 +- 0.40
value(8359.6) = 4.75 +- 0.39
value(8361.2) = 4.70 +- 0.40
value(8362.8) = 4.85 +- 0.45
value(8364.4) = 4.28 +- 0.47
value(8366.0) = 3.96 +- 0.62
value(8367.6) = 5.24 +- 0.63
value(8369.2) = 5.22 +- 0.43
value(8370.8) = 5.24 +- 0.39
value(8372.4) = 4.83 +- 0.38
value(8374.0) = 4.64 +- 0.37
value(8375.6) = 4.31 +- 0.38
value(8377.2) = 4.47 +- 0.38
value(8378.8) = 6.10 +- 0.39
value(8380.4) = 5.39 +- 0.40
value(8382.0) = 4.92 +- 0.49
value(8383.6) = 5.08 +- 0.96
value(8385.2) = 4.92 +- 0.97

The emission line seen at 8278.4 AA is H-alpha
